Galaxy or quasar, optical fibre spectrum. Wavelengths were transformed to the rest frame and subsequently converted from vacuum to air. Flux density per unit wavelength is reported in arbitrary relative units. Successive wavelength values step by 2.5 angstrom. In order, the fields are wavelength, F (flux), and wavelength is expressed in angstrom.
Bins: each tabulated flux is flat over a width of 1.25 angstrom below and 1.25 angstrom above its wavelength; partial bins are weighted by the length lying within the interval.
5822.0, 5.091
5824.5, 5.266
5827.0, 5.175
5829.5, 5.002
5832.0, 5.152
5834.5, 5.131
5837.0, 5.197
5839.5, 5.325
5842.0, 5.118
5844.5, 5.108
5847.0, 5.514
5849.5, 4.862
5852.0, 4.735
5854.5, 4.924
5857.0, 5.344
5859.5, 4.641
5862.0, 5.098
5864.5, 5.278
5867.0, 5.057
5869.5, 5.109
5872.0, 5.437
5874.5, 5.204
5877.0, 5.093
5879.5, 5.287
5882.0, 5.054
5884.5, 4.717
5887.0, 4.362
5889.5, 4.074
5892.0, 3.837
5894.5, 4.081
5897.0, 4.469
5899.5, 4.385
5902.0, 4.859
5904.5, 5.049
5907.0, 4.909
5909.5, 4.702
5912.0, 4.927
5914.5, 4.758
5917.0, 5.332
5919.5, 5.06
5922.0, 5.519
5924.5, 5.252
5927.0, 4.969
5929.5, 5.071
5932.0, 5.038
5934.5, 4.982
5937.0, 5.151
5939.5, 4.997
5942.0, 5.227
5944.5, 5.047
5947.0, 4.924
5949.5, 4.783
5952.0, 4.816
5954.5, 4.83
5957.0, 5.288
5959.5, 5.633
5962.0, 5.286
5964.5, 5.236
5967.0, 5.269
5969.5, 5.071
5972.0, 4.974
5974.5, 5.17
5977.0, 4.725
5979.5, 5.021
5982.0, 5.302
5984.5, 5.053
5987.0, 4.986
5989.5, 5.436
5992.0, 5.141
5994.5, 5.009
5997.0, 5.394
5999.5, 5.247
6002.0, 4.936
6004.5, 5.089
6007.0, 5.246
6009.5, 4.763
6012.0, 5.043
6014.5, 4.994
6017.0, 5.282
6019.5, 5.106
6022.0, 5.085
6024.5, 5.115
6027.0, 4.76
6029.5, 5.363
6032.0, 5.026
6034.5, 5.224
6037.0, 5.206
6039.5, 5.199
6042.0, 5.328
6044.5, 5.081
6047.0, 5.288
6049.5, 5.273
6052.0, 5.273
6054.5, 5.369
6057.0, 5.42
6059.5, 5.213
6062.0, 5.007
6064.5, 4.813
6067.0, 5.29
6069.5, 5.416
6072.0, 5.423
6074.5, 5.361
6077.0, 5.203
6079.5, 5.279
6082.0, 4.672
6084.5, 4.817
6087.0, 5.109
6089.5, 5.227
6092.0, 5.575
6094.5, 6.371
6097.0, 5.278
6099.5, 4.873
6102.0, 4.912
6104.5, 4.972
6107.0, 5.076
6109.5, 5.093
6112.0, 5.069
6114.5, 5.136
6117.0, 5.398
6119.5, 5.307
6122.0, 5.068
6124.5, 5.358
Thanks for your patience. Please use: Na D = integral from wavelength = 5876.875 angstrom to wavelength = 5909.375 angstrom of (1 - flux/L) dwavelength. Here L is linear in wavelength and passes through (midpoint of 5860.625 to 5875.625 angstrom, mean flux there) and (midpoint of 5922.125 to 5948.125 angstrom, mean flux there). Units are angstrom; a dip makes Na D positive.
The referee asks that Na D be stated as 3.4 angstrom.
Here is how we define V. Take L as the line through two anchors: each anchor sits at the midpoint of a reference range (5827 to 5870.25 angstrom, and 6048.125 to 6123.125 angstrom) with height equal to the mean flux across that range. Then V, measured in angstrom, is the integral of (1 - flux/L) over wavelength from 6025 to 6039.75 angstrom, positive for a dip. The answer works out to 0.2 angstrom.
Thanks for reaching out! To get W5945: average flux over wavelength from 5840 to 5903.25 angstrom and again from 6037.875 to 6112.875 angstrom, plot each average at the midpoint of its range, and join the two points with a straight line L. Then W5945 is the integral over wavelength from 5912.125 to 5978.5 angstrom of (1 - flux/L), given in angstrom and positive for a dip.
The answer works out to -1.3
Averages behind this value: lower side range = 4.87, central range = 5.09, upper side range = 5.21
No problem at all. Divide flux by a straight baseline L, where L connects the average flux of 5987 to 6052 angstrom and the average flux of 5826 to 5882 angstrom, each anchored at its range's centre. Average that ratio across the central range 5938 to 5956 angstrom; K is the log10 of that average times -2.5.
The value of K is 0.04 mag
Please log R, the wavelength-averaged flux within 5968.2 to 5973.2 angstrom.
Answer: 5.03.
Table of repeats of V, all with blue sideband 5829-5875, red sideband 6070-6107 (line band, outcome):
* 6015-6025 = 0.1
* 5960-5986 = 0.2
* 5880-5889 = 0.7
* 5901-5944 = 0.8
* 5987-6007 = 0.0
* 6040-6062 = -0.3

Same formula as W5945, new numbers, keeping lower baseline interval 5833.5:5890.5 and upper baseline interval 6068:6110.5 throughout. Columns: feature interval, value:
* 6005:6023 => 0.28 angstrom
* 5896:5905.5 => 0.71 angstrom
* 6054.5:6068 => 0.07 angstrom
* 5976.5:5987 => 0.18 angstrom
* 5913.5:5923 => -0.17 angstrom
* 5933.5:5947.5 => 0.09 angstrom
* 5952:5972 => -0.29 angstrom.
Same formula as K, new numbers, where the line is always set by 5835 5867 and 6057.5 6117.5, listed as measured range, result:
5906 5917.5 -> 0.05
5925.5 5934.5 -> 0.02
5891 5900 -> 0.22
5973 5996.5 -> 0.01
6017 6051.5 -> 0.00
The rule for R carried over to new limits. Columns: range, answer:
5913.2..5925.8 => 5.18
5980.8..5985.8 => 5.17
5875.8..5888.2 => 4.9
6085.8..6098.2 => 5.51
